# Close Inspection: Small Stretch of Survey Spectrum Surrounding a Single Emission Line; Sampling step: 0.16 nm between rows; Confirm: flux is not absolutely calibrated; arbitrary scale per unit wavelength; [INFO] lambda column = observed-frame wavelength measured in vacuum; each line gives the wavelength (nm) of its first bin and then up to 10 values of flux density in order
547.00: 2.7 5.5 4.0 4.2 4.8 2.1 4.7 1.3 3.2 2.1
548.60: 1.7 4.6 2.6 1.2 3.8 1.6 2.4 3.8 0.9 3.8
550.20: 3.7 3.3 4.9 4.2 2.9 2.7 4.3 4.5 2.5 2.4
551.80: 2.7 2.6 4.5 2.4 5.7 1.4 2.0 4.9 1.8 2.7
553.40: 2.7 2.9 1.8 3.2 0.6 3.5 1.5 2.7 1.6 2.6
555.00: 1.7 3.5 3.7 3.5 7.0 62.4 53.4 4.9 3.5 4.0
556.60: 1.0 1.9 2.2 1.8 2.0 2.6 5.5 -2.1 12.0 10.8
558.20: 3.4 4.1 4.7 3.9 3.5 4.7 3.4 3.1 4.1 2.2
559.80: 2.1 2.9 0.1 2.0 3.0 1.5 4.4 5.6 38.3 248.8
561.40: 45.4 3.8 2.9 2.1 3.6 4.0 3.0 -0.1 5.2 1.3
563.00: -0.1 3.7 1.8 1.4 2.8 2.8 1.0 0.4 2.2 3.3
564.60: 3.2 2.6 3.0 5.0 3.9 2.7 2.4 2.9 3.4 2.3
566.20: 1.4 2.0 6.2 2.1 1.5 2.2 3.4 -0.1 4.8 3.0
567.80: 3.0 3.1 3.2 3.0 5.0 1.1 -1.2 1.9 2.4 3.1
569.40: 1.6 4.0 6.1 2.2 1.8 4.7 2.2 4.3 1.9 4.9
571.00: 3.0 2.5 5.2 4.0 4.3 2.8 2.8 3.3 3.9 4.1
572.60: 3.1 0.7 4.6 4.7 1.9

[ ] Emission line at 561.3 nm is [O III] 5007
